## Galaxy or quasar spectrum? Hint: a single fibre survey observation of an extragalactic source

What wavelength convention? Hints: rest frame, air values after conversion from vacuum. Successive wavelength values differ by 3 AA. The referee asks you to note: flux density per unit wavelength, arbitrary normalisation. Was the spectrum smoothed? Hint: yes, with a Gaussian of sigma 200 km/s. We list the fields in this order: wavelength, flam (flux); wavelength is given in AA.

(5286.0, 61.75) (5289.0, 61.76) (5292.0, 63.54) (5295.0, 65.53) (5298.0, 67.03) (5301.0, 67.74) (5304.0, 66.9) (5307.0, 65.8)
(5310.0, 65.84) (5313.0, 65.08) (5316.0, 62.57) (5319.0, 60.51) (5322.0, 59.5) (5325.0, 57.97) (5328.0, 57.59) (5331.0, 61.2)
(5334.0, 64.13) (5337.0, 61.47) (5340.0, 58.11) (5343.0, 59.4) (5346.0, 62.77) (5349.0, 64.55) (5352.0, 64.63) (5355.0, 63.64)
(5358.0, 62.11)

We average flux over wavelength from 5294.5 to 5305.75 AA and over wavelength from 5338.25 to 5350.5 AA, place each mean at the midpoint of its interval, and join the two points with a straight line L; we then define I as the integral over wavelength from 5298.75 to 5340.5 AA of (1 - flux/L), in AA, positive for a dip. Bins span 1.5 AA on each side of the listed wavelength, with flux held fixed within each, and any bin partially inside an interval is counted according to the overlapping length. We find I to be 1.1 AA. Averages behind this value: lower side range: 66.9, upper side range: 61.2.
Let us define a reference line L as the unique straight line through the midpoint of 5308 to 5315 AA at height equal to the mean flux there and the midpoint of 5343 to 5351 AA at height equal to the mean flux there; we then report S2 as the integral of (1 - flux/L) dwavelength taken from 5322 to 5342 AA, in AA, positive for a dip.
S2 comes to 1.22 AA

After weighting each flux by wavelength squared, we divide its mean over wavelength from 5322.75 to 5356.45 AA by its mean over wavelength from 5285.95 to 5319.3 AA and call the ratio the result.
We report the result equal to 0.96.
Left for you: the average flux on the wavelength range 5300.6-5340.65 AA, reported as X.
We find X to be 62.4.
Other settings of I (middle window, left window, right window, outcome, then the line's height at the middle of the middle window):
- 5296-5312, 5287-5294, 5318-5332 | -1.3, 61.4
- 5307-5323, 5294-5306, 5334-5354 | 0.5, 65.2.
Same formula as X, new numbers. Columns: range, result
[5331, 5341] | 61.4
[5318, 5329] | 58.9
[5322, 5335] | 60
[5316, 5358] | 61.3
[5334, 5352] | 61.8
